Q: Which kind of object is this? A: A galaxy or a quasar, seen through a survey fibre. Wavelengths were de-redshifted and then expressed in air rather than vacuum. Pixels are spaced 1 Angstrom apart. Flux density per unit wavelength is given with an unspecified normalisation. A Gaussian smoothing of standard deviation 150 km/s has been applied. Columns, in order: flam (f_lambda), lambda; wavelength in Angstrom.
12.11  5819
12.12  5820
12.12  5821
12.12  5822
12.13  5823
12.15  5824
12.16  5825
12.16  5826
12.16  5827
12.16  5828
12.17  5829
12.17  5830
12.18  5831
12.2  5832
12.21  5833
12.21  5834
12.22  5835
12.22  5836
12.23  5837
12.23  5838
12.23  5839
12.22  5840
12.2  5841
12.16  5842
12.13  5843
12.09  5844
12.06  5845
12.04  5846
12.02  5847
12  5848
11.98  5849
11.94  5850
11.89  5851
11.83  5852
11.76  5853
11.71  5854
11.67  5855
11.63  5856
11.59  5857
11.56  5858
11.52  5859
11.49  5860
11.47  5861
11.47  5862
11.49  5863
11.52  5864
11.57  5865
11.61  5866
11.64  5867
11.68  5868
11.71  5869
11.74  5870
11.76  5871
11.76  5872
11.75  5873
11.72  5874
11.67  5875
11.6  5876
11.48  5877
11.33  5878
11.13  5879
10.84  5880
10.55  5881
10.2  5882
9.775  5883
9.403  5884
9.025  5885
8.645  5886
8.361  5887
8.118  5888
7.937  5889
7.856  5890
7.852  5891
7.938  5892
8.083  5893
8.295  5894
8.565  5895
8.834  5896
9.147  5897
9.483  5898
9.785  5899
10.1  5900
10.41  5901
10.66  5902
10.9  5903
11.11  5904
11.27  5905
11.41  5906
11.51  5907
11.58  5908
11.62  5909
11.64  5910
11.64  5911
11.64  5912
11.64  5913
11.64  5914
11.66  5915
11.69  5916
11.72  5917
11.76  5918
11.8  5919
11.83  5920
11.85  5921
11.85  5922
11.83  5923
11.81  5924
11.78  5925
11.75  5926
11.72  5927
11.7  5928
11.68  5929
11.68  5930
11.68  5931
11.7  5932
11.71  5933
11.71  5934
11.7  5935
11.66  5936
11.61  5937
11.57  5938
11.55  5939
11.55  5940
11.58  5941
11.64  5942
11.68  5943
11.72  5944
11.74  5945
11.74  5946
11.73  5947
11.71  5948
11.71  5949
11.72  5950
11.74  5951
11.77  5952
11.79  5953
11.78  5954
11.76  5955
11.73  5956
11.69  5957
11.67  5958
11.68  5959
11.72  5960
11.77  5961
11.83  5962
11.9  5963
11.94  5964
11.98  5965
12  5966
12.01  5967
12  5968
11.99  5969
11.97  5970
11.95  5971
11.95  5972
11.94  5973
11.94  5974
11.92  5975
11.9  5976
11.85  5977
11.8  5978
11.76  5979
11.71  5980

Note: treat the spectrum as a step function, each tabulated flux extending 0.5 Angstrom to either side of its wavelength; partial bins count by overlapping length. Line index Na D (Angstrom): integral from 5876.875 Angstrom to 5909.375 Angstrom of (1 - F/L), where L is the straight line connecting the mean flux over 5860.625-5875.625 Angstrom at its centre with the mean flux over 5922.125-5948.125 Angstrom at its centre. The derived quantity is 5.3 Angstrom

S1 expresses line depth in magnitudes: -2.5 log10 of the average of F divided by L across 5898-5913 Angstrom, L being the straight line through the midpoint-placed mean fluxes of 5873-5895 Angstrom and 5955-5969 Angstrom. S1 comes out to -0.08 mag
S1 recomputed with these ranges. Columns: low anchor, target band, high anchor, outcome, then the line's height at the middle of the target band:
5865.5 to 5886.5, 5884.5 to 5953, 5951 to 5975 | 0.051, 11.4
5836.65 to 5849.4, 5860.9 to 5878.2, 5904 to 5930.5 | 0.032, 12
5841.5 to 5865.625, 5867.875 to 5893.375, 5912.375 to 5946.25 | 0.160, 11.7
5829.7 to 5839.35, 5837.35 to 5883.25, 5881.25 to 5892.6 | -0.120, 10.5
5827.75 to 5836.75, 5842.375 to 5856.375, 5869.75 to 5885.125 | -0.015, 11.7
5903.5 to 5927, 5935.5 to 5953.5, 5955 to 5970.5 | 0.009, 11.8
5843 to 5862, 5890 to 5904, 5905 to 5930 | 0.257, 11.7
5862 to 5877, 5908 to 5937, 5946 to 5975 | 0.004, 11.8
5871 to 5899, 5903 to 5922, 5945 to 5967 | -0.106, 10.5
